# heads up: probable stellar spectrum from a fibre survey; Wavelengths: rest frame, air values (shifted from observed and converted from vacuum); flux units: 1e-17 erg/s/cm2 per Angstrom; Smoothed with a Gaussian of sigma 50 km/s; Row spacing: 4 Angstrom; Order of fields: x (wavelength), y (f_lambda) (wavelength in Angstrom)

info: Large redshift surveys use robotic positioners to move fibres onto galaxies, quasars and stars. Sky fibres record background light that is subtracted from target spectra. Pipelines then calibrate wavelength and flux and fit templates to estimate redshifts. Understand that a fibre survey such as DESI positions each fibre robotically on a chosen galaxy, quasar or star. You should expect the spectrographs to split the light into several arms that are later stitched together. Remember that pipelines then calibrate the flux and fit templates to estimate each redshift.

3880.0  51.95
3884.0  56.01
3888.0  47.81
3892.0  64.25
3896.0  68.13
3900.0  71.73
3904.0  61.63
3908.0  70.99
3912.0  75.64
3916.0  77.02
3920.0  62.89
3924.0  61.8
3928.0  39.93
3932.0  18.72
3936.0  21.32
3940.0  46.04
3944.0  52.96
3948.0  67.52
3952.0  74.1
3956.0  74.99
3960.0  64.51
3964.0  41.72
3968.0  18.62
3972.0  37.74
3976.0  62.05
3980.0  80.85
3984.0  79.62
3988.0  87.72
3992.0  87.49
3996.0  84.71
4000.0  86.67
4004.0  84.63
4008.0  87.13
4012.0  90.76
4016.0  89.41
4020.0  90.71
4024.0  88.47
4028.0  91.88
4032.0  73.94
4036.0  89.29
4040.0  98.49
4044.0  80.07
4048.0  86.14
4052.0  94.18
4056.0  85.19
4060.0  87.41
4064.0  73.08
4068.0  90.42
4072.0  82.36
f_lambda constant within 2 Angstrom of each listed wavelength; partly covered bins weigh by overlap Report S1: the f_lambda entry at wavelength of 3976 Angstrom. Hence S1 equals 62.05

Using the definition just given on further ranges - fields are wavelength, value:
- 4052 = 94.18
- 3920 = 62.89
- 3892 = 64.25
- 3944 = 52.96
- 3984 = 79.62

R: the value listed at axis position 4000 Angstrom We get 86.67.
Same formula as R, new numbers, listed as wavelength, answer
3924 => 61.8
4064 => 73.08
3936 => 21.32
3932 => 18.72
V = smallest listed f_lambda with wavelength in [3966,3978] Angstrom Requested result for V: 18.62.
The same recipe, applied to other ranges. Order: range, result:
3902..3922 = 61.63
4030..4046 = 73.94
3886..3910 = 47.81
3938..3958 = 46.04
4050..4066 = 73.08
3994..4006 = 84.63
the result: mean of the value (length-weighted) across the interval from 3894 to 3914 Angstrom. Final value 69.6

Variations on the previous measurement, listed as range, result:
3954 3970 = 50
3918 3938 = 40.9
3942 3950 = 60.2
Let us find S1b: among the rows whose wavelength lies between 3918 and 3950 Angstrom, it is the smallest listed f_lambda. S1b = 18.72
